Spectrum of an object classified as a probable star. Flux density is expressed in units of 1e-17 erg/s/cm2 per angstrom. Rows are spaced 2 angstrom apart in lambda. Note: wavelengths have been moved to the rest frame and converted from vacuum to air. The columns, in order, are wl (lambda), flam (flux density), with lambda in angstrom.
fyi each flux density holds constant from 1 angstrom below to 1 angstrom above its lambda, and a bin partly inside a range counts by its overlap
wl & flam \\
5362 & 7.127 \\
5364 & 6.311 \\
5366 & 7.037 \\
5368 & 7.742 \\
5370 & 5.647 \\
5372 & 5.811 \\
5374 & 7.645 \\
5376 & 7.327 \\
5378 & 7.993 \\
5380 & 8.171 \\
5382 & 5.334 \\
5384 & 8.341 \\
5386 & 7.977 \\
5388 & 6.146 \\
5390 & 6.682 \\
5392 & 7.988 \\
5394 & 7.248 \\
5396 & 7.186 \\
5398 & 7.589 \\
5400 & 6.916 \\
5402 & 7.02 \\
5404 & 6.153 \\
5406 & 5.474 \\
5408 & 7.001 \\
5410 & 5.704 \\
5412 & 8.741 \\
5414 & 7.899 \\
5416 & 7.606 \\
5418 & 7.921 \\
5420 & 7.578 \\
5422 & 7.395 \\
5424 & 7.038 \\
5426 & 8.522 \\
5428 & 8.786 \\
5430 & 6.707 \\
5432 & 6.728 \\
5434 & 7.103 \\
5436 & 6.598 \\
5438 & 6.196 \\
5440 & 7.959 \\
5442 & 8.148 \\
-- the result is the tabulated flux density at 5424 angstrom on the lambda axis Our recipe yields 7.038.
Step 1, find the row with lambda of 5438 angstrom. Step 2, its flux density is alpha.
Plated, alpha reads 6.196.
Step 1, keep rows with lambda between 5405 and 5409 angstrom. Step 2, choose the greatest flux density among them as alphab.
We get 7.001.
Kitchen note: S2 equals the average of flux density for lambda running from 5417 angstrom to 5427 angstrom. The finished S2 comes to 7.69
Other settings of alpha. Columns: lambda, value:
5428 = 8.786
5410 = 5.704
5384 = 8.341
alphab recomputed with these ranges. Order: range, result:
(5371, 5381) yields 8.171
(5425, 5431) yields 8.786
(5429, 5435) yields 7.103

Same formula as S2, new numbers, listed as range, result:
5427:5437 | 7.18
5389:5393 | 7.34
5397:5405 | 6.92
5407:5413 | 7.15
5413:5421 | 7.75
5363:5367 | 6.67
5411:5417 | 8.08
